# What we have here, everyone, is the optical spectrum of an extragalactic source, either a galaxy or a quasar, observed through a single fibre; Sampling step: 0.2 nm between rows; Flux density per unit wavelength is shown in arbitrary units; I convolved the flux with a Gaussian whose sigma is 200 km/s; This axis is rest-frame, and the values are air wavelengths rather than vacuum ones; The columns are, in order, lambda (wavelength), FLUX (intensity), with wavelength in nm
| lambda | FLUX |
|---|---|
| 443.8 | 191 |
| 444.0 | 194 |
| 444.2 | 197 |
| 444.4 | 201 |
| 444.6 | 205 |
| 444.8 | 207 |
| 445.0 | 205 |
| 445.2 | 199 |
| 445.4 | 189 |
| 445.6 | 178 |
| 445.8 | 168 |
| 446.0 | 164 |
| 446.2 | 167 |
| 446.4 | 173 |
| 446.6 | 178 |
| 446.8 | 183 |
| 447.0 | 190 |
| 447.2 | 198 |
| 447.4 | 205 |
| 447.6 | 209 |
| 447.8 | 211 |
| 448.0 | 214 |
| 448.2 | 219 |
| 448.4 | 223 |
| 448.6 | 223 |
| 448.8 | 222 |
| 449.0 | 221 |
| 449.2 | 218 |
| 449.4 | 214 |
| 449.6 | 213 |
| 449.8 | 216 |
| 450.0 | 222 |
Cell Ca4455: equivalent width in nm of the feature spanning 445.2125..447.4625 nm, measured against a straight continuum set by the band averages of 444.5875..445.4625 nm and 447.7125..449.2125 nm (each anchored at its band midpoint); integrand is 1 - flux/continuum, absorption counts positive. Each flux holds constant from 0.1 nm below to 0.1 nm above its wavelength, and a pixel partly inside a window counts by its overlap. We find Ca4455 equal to 0.29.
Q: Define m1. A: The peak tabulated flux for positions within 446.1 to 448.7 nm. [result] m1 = 223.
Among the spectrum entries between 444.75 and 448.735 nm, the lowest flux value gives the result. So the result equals 164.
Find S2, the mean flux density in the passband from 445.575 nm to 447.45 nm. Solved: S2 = 180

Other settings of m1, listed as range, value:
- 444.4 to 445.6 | 207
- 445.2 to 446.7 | 199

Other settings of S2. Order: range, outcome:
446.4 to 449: 206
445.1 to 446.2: 178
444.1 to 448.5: 195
